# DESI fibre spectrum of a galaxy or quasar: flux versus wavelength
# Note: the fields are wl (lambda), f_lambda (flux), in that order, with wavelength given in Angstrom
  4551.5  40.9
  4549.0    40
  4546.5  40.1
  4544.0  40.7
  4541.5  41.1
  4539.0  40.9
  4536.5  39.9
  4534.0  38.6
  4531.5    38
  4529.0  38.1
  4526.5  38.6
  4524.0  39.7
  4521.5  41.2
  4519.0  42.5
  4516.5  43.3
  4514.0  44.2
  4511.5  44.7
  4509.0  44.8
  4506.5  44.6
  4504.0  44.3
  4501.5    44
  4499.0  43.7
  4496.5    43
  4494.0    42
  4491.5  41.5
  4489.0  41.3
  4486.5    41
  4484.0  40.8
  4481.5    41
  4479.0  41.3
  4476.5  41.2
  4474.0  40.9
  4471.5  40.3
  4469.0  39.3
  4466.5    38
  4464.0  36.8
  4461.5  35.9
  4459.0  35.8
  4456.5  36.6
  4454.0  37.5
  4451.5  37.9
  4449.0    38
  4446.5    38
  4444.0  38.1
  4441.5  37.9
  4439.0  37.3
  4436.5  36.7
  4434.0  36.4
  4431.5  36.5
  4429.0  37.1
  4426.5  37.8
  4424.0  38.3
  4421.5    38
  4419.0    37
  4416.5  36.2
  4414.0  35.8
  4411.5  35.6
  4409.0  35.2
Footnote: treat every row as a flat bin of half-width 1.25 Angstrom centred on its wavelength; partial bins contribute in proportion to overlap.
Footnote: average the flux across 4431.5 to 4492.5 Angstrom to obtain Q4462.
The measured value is 38.7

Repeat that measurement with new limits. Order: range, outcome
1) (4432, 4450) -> 37.4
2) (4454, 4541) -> 40.8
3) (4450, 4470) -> 37.2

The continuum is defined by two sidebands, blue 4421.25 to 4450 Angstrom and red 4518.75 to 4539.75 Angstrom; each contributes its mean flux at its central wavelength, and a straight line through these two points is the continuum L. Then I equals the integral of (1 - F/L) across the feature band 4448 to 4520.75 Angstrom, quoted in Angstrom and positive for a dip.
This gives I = -4.4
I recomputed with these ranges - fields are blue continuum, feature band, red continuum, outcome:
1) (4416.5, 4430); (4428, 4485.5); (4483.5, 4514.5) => 2.5 Angstrom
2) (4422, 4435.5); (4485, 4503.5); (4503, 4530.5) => -0.6 Angstrom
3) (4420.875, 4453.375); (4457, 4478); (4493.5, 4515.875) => 1.0 Angstrom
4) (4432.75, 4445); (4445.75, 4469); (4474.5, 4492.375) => 1.0 Angstrom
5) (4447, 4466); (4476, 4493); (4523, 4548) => -1.5 Angstrom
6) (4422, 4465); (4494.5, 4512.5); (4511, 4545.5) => -2.0 Angstrom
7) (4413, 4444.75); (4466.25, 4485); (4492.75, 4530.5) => -0.1 Angstrom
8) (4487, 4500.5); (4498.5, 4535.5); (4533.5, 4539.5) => -0.9 Angstrom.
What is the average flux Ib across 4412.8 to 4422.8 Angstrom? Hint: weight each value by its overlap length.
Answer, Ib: 36.8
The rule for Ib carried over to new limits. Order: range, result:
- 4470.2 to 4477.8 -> 40.8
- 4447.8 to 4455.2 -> 37.8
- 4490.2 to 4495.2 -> 41.7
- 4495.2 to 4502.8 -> 43.6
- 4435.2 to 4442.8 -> 37.3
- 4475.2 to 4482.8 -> 41.2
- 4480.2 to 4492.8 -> 41.1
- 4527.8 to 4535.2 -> 38.2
